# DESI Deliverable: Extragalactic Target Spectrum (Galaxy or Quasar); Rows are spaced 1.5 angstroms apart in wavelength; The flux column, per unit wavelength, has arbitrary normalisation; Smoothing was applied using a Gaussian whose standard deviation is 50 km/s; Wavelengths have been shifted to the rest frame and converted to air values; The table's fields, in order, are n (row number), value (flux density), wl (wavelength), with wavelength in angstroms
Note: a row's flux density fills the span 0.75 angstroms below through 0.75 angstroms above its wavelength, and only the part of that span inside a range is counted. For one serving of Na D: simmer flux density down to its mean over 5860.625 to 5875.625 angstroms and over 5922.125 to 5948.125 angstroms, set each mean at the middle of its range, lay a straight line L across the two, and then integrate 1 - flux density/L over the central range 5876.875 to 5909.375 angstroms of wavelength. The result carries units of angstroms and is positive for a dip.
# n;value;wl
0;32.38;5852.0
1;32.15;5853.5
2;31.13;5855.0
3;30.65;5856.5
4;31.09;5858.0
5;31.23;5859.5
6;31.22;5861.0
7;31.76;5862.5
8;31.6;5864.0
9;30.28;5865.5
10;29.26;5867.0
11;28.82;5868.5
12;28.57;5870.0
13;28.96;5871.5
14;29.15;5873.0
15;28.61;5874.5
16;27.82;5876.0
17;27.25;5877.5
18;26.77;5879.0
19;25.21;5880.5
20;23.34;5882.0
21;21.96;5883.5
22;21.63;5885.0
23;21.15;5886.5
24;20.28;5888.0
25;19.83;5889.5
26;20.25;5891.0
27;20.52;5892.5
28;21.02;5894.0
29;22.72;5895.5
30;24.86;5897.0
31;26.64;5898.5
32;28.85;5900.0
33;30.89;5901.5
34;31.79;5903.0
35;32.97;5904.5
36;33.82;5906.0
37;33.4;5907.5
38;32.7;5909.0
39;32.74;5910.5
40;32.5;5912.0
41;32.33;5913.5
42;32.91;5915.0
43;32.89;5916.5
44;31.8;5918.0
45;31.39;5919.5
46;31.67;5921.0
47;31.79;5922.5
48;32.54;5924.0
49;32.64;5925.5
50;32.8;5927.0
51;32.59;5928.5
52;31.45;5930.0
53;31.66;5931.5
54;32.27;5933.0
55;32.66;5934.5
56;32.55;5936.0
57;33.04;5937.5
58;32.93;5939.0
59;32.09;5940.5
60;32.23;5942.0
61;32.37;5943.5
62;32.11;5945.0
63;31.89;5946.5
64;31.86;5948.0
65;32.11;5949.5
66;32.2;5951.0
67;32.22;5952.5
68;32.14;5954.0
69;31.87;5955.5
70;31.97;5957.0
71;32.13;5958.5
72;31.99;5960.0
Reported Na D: 5.3 angstroms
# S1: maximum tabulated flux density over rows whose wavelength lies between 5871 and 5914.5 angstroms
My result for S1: 33.82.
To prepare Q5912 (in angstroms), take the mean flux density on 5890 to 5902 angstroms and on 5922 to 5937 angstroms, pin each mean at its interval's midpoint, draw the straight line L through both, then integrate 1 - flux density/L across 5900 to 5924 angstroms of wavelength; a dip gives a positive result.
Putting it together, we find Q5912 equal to -3.66 angstroms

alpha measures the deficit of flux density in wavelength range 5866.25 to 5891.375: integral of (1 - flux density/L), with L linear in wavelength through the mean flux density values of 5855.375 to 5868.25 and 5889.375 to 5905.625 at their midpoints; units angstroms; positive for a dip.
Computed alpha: 2.9 angstroms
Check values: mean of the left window 30.8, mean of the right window 25.9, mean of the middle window 25.3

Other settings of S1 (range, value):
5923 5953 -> 33.04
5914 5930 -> 32.91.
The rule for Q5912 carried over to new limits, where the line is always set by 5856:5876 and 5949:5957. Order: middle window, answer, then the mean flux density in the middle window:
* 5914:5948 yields -0.8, 32.3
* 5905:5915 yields -0.6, 32.9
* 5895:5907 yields 0.6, 29.3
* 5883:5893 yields 3.2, 20.8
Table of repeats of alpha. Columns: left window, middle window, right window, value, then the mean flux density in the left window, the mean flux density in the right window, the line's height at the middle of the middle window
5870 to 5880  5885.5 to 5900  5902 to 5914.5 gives 3.95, 28.1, 32.7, 30.6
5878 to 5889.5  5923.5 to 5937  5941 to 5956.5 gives -1.34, 22.8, 32.1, 29.5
